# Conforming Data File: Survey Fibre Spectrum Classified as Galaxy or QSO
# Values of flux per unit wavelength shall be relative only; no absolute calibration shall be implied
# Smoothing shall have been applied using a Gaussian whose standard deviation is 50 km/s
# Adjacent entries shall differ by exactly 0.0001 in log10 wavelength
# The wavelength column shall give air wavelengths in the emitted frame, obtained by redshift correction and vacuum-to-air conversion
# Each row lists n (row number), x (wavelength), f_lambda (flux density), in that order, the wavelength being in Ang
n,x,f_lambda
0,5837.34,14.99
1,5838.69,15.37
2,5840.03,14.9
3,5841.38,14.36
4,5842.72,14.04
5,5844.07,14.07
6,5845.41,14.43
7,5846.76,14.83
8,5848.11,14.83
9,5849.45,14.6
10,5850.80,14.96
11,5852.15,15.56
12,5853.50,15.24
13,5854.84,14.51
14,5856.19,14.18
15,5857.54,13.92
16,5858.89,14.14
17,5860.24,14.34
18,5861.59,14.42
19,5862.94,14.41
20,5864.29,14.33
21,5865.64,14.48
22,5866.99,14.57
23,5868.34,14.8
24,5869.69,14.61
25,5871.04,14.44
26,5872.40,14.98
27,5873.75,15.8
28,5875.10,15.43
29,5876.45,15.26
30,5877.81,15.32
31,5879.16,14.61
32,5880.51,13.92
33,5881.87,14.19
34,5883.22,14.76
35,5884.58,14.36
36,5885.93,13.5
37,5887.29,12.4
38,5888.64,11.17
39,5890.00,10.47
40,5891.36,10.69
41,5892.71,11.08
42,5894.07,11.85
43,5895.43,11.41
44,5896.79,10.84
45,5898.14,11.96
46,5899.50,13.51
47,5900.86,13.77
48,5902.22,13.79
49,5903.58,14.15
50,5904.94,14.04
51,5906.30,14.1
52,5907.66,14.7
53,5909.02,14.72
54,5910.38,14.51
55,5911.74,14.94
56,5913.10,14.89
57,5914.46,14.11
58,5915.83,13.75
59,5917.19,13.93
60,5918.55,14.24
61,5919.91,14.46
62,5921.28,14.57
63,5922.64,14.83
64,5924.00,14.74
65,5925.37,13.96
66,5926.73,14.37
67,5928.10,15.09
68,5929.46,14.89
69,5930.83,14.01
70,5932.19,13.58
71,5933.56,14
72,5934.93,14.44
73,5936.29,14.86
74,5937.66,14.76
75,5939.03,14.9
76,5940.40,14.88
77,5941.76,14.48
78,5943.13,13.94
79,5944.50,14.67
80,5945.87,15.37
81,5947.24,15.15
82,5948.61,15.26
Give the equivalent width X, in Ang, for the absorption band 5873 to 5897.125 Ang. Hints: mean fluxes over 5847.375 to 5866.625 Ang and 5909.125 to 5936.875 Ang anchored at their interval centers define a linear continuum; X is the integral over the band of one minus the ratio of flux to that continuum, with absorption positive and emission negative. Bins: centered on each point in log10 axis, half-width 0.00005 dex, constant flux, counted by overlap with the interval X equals 2.2 Ang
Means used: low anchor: 14.6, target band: 13.2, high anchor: 14.4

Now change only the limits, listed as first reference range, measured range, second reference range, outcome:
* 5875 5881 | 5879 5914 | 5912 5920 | 3.23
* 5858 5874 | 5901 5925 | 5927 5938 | 0.19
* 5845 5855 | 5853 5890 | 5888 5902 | -2.56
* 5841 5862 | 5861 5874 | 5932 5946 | -0.11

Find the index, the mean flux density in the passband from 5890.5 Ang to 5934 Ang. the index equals 13.7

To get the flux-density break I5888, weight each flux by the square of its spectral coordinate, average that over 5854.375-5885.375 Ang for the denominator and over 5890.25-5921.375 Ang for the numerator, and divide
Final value 0.9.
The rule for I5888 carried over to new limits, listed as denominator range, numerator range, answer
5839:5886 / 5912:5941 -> 1.01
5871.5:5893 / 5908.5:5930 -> 1.07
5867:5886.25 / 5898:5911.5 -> 0.96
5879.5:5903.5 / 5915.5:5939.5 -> 1.16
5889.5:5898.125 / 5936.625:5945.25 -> 1.33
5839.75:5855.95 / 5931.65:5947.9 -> 1.03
